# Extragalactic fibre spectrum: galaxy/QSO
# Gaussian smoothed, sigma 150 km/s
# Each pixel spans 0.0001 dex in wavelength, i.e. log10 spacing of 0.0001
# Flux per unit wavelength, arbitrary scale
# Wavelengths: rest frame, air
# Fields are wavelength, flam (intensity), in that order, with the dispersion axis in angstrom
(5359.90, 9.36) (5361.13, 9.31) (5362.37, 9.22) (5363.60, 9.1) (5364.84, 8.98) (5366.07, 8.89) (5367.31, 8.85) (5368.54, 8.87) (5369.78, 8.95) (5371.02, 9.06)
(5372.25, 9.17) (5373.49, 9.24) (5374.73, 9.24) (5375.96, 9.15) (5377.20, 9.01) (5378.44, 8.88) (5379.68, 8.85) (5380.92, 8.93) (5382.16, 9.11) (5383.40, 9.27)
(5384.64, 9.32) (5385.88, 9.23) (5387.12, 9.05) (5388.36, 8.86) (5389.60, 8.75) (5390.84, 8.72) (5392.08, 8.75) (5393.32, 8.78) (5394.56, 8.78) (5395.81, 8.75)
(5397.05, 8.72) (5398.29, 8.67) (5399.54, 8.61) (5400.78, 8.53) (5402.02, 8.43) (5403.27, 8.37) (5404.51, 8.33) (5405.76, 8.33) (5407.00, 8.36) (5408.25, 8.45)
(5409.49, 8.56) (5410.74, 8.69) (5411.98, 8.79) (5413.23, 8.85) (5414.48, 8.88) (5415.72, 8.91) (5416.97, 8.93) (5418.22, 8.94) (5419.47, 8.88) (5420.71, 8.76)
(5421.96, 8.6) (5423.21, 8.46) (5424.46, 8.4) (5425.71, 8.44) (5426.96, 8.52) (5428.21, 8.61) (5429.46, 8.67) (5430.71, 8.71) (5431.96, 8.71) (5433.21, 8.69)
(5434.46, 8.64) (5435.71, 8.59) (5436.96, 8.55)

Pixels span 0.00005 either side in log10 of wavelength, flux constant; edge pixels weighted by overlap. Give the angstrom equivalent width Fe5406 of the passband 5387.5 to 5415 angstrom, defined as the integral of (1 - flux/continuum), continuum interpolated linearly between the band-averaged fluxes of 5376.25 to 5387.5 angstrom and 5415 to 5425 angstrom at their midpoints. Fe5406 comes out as 0.8 angstrom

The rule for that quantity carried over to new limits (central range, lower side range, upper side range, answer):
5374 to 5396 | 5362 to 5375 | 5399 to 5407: -0.6 angstrom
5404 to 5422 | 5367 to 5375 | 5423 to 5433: 0.0 angstrom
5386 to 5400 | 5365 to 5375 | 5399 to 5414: -0.1 angstrom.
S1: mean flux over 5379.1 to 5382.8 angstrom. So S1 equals 8.96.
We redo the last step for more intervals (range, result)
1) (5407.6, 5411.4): 8.57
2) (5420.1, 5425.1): 8.55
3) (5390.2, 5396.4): 8.75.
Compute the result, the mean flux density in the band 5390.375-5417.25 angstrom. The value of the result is 8.64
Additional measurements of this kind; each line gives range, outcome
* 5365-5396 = 8.98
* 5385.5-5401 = 8.79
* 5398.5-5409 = 8.44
